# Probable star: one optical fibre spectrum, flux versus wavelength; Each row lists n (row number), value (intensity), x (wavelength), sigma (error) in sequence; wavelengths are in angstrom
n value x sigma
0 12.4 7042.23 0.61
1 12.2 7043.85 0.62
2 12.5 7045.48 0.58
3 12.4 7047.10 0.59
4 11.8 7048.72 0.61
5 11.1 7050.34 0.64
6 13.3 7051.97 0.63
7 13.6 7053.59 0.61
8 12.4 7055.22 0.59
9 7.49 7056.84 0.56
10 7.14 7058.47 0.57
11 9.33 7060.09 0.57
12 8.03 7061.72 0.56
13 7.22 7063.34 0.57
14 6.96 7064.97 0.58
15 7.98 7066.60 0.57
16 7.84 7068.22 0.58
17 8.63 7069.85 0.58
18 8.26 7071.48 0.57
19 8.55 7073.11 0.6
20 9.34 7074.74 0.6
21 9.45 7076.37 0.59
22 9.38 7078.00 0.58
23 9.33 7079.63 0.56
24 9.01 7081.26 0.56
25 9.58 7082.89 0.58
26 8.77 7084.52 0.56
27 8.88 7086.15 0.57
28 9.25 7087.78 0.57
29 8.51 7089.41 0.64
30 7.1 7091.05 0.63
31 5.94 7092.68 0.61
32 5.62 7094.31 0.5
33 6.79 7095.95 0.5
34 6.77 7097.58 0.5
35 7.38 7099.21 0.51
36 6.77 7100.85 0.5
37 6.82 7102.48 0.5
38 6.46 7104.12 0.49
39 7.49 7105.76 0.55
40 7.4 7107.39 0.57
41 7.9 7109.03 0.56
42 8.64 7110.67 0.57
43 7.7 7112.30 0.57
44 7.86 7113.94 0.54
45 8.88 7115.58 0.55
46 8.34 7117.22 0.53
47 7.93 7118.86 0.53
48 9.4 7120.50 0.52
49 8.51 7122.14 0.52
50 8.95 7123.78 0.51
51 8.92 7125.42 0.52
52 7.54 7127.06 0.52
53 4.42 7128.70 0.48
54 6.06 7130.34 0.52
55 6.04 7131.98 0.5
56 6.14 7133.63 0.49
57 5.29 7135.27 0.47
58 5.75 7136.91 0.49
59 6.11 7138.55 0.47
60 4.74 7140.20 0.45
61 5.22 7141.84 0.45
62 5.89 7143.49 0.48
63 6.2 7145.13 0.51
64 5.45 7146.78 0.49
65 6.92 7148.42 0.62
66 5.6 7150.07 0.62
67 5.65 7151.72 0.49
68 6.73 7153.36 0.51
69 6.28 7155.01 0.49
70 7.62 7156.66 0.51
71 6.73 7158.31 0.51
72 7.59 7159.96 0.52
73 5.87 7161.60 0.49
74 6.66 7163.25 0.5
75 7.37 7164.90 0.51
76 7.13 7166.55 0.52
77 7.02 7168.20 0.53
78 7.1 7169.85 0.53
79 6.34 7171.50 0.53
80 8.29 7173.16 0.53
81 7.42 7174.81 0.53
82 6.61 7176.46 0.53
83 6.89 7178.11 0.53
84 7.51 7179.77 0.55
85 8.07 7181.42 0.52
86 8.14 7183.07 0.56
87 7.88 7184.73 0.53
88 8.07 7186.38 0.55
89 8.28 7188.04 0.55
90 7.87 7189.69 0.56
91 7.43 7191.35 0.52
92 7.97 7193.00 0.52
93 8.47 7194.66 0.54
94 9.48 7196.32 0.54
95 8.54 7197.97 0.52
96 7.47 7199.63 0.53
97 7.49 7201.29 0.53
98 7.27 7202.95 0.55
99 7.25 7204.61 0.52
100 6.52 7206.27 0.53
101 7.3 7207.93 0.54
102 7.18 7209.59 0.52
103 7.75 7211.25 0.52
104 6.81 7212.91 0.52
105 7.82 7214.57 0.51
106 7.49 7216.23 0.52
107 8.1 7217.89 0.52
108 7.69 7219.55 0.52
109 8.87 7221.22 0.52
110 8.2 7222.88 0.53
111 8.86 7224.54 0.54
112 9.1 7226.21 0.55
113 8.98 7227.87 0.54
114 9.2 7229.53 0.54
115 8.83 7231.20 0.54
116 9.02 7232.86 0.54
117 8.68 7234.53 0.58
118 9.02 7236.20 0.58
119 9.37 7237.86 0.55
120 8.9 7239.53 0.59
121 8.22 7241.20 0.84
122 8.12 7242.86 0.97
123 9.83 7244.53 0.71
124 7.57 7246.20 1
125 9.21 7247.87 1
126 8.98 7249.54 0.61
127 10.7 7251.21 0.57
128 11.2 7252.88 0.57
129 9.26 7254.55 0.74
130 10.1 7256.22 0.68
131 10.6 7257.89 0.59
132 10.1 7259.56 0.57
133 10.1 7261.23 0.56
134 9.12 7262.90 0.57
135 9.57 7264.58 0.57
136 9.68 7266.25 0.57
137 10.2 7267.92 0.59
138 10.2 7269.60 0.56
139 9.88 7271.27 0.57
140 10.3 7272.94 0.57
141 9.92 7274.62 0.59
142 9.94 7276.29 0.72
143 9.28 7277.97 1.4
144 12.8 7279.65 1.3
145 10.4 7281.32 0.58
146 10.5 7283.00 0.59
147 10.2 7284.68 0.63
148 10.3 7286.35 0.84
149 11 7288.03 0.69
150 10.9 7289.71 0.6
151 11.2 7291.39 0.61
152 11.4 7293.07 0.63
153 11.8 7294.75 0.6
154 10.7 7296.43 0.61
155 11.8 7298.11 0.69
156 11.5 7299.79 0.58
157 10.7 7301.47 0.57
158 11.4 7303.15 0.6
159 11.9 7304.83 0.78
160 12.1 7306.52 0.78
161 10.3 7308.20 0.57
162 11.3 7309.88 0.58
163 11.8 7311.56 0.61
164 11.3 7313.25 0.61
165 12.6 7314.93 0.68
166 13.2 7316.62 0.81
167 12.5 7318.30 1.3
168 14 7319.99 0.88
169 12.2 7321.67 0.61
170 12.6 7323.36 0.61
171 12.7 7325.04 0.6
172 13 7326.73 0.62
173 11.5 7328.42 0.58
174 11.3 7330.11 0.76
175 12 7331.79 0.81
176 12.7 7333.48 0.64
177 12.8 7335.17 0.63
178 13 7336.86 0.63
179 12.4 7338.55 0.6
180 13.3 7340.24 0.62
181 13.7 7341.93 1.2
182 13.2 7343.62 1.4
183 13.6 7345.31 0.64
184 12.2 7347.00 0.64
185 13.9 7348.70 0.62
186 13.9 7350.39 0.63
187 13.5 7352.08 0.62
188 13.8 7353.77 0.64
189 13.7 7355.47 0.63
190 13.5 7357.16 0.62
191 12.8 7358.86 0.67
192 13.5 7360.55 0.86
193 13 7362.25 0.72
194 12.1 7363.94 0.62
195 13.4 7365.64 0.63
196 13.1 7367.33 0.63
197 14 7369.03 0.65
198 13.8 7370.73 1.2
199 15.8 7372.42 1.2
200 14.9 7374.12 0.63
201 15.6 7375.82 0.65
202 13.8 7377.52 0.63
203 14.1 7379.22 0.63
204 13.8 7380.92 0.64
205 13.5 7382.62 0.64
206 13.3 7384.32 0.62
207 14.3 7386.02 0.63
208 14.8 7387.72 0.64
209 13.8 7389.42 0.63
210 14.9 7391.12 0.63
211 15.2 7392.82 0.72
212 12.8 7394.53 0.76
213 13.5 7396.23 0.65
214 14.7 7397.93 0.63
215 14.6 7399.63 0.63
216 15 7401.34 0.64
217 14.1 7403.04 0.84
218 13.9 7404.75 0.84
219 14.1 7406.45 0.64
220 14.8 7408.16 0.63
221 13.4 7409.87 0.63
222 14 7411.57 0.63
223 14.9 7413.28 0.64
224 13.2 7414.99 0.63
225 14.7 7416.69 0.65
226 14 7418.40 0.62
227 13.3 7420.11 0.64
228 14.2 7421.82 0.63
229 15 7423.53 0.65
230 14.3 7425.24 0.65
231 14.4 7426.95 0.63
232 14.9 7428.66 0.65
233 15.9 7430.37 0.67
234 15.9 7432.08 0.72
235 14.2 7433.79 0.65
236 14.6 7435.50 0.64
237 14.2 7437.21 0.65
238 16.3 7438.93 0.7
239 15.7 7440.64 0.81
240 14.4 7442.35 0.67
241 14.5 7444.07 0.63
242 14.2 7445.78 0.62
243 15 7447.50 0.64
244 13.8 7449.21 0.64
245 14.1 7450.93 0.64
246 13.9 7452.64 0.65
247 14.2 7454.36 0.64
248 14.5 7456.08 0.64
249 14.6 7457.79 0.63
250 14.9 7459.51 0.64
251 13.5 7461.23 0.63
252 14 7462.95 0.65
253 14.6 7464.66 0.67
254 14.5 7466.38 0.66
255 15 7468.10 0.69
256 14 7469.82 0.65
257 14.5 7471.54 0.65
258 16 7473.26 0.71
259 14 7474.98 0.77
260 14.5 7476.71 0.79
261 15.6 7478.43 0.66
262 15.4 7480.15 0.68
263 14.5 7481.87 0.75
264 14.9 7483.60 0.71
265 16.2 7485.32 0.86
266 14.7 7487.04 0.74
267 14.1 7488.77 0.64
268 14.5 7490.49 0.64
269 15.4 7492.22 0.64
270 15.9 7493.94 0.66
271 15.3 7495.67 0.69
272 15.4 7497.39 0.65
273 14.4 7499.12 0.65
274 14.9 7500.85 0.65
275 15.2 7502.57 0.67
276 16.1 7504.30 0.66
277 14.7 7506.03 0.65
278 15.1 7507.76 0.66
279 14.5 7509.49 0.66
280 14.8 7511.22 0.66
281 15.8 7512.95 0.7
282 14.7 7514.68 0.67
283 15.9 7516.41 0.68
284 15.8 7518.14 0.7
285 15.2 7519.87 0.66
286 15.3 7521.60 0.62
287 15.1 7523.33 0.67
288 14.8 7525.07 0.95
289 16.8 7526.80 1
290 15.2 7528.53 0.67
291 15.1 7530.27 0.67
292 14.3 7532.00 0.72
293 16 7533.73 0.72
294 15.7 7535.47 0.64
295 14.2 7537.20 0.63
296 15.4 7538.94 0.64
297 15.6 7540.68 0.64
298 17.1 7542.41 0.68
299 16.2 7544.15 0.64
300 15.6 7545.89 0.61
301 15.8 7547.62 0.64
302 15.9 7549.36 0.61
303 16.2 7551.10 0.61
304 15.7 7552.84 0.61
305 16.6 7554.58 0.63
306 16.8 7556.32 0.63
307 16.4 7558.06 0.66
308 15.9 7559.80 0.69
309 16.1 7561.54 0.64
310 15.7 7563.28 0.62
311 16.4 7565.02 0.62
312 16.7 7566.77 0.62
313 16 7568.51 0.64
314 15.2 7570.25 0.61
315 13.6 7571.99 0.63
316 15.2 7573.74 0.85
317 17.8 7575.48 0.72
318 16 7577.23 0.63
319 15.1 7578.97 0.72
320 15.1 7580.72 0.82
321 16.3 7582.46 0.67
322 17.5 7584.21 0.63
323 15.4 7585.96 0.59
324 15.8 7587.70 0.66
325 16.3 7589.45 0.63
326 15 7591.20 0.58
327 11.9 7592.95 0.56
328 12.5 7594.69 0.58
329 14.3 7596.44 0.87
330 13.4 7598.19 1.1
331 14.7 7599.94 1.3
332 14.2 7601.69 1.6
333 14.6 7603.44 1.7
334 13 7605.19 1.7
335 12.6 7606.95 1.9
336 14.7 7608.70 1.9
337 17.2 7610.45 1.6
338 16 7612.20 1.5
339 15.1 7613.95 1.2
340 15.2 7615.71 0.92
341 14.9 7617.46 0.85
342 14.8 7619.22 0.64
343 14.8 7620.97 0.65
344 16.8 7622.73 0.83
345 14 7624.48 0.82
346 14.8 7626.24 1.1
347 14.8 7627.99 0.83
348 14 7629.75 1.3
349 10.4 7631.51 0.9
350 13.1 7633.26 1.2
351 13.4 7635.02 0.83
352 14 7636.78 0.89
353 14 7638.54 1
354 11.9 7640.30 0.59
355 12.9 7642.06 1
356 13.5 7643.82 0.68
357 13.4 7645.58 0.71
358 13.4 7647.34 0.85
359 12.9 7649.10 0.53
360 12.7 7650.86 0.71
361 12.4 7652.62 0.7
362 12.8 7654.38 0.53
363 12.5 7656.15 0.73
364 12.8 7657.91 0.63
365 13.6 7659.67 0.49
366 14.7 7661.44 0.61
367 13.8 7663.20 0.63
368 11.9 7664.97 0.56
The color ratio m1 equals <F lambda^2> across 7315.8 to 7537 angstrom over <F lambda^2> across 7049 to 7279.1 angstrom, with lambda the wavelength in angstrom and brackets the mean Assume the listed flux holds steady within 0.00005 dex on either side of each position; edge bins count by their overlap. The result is 1.9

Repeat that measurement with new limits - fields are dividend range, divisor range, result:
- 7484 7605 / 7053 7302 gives 2.04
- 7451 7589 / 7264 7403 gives 1.29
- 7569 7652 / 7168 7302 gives 1.77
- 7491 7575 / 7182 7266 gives 1.97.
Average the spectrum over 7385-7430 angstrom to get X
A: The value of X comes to 14.3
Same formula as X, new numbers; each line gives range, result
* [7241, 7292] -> 10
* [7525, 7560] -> 15.8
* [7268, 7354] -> 11.8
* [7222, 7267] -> 9.28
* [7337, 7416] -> 13.8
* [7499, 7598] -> 15.5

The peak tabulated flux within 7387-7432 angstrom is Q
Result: 15.9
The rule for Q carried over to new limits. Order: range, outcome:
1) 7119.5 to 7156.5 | 9.4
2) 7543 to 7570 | 16.8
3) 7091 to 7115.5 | 8.64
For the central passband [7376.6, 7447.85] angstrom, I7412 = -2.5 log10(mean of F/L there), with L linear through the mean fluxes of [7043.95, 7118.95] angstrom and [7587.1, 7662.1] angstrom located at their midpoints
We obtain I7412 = -0.21 mag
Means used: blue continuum 8.68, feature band 14.4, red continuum 13.9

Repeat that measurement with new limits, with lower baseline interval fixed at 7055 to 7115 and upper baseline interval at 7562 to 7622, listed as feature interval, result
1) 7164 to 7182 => 0.266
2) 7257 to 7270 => 0.060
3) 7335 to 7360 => -0.141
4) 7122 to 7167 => 0.343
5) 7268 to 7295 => 0.018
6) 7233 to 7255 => 0.122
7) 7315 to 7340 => -0.107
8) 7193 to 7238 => 0.204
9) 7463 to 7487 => -0.108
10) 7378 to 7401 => -0.152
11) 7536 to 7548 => -0.094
